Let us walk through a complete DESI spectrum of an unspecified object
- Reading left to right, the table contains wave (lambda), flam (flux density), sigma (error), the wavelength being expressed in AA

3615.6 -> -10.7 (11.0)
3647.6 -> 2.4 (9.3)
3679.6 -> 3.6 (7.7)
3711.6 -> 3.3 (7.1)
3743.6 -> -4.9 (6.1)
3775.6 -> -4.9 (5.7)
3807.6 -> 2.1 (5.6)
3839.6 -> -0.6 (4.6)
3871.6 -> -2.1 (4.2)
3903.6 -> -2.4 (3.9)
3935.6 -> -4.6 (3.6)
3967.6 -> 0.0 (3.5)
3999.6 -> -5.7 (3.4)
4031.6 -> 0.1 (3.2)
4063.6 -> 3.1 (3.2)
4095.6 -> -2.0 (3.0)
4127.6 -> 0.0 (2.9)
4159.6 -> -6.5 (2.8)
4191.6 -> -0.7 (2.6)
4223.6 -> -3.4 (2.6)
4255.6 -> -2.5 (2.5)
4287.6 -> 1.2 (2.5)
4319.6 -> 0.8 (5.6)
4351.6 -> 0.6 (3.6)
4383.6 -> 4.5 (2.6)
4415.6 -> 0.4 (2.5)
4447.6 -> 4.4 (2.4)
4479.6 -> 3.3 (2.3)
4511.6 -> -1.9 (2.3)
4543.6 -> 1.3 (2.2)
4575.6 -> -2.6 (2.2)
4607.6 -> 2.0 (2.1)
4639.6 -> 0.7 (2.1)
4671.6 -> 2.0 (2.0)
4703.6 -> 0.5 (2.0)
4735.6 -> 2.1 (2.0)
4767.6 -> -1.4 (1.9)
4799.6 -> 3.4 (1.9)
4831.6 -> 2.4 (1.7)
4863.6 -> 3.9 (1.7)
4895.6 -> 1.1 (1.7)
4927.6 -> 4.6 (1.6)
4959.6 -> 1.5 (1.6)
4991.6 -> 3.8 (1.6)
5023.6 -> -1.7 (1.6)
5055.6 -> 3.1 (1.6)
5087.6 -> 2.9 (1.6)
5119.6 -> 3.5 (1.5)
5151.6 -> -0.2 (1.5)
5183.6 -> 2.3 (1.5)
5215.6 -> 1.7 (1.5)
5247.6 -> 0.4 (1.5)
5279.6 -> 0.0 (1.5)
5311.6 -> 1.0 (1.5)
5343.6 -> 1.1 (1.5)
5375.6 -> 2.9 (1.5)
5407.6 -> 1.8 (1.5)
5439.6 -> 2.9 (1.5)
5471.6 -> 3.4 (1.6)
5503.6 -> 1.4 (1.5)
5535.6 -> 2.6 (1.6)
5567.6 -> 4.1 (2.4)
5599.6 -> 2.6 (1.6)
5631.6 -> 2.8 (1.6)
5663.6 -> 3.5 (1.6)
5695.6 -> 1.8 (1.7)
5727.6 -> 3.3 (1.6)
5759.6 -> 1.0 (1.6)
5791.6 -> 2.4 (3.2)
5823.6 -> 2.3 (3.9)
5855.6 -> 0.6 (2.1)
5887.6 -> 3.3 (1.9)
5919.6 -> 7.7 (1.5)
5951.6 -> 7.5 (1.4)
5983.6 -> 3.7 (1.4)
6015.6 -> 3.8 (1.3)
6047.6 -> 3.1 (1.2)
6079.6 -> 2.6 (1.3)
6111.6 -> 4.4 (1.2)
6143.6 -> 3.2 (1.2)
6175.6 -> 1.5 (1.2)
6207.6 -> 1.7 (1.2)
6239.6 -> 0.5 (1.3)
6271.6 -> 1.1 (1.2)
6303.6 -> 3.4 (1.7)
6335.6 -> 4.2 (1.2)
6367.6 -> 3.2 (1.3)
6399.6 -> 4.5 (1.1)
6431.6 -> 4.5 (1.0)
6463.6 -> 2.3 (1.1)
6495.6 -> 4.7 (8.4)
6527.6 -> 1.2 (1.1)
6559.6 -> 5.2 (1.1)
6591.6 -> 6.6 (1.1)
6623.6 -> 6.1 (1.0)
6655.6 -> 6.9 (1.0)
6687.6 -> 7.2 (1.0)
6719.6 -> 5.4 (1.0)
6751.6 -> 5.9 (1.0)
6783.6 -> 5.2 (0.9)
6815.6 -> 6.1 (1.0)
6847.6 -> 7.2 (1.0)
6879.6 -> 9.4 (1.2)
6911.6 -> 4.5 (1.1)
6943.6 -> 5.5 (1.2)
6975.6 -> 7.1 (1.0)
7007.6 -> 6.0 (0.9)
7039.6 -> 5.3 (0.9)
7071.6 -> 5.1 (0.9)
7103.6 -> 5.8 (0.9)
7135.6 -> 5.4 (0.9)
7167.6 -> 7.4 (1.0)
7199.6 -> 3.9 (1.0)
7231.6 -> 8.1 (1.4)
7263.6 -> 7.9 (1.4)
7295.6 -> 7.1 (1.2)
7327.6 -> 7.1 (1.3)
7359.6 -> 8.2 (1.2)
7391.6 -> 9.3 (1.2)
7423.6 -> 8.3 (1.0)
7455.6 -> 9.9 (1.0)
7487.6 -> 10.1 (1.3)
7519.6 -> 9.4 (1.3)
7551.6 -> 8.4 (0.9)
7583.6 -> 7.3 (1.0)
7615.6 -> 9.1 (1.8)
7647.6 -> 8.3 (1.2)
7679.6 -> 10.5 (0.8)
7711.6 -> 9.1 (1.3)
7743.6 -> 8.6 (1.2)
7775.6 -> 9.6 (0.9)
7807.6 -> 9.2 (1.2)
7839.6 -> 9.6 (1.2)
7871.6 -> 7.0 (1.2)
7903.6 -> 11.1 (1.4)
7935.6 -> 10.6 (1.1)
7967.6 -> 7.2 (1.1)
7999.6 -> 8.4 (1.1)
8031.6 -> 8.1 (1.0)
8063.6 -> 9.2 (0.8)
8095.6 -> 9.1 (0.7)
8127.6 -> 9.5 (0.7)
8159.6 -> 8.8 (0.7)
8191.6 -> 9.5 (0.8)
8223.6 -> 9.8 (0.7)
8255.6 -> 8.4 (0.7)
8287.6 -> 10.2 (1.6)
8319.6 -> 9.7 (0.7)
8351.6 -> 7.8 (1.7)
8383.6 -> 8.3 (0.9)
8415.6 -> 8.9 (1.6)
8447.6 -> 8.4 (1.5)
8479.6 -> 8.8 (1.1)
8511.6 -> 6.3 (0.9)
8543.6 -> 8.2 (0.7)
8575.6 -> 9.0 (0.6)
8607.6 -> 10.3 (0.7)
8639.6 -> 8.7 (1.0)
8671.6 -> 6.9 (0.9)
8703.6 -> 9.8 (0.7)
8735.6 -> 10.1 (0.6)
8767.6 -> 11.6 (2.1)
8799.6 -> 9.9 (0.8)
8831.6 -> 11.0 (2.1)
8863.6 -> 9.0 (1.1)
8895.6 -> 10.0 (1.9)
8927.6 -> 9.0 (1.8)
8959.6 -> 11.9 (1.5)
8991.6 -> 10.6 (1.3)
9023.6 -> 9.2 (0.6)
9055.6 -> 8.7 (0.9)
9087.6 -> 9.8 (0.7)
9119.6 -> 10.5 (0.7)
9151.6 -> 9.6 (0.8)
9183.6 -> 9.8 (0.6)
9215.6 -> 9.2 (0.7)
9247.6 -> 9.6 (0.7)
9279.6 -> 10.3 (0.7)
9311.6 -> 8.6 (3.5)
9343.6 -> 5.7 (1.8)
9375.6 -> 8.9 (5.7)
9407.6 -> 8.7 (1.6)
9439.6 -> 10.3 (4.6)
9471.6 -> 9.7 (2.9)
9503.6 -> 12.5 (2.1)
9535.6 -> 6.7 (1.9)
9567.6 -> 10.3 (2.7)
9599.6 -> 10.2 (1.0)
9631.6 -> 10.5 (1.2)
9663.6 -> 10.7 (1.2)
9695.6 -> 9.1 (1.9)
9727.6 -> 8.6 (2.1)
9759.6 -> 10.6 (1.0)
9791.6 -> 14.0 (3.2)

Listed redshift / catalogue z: 0.64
